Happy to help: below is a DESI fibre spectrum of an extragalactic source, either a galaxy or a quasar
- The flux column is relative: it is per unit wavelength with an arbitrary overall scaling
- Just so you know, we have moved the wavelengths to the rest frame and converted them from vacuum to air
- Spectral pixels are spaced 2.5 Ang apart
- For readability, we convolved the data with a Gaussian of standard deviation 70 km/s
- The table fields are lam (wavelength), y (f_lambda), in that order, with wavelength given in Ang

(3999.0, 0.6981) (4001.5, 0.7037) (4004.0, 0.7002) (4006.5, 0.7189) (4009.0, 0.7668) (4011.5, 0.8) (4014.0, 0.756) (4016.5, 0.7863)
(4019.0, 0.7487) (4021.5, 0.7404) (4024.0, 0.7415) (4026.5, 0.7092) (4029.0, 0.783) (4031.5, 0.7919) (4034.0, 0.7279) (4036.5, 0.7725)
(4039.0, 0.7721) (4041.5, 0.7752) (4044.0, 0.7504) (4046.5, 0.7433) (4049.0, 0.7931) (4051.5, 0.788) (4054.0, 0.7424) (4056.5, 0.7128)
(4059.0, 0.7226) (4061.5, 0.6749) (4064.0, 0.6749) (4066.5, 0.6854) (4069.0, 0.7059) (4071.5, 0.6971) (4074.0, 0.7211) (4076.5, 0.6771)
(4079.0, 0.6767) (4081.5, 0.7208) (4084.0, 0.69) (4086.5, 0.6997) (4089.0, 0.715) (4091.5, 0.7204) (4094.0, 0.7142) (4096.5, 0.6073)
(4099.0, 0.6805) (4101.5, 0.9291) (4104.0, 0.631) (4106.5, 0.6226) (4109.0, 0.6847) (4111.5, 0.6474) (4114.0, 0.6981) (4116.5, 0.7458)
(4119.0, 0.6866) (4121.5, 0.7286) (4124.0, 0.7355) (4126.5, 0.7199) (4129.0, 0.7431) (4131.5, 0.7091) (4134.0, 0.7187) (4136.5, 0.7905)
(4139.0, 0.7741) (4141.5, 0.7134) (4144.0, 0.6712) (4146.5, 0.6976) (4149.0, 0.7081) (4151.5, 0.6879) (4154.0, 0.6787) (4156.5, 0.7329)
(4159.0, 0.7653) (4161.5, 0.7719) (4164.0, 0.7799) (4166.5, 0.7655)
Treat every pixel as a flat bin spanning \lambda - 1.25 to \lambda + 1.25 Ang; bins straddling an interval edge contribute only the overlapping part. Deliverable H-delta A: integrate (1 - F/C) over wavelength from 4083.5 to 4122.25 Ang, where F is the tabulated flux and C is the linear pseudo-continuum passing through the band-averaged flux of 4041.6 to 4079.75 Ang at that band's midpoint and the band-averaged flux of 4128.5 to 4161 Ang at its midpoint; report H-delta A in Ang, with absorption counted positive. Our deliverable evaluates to 1.2 Ang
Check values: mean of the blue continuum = 0.72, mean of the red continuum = 0.723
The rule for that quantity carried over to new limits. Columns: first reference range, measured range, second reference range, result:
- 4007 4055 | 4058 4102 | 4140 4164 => 2.5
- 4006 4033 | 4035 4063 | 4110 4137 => 0.0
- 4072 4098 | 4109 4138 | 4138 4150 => -0.6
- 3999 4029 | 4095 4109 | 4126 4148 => 0.7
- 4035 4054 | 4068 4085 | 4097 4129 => 1.0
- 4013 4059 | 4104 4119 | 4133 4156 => 1.1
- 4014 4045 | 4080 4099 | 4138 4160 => 1.1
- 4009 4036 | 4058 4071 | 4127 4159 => 0.9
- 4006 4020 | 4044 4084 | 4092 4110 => 0.5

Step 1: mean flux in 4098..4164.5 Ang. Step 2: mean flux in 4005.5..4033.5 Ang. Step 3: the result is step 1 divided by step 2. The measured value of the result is 0.95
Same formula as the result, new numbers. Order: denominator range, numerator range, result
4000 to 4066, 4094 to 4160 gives 0.96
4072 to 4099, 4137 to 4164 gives 1.04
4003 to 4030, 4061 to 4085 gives 0.92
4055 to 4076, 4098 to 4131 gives 1.02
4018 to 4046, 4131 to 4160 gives 0.95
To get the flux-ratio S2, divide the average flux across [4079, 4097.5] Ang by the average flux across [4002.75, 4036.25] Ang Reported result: 0.9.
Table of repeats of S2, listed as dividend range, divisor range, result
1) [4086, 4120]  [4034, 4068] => 0.95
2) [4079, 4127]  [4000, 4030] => 0.94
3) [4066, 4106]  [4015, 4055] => 0.92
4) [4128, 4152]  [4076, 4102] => 1.02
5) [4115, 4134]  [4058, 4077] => 1.04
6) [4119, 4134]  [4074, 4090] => 1.04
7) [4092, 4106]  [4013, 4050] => 0.93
